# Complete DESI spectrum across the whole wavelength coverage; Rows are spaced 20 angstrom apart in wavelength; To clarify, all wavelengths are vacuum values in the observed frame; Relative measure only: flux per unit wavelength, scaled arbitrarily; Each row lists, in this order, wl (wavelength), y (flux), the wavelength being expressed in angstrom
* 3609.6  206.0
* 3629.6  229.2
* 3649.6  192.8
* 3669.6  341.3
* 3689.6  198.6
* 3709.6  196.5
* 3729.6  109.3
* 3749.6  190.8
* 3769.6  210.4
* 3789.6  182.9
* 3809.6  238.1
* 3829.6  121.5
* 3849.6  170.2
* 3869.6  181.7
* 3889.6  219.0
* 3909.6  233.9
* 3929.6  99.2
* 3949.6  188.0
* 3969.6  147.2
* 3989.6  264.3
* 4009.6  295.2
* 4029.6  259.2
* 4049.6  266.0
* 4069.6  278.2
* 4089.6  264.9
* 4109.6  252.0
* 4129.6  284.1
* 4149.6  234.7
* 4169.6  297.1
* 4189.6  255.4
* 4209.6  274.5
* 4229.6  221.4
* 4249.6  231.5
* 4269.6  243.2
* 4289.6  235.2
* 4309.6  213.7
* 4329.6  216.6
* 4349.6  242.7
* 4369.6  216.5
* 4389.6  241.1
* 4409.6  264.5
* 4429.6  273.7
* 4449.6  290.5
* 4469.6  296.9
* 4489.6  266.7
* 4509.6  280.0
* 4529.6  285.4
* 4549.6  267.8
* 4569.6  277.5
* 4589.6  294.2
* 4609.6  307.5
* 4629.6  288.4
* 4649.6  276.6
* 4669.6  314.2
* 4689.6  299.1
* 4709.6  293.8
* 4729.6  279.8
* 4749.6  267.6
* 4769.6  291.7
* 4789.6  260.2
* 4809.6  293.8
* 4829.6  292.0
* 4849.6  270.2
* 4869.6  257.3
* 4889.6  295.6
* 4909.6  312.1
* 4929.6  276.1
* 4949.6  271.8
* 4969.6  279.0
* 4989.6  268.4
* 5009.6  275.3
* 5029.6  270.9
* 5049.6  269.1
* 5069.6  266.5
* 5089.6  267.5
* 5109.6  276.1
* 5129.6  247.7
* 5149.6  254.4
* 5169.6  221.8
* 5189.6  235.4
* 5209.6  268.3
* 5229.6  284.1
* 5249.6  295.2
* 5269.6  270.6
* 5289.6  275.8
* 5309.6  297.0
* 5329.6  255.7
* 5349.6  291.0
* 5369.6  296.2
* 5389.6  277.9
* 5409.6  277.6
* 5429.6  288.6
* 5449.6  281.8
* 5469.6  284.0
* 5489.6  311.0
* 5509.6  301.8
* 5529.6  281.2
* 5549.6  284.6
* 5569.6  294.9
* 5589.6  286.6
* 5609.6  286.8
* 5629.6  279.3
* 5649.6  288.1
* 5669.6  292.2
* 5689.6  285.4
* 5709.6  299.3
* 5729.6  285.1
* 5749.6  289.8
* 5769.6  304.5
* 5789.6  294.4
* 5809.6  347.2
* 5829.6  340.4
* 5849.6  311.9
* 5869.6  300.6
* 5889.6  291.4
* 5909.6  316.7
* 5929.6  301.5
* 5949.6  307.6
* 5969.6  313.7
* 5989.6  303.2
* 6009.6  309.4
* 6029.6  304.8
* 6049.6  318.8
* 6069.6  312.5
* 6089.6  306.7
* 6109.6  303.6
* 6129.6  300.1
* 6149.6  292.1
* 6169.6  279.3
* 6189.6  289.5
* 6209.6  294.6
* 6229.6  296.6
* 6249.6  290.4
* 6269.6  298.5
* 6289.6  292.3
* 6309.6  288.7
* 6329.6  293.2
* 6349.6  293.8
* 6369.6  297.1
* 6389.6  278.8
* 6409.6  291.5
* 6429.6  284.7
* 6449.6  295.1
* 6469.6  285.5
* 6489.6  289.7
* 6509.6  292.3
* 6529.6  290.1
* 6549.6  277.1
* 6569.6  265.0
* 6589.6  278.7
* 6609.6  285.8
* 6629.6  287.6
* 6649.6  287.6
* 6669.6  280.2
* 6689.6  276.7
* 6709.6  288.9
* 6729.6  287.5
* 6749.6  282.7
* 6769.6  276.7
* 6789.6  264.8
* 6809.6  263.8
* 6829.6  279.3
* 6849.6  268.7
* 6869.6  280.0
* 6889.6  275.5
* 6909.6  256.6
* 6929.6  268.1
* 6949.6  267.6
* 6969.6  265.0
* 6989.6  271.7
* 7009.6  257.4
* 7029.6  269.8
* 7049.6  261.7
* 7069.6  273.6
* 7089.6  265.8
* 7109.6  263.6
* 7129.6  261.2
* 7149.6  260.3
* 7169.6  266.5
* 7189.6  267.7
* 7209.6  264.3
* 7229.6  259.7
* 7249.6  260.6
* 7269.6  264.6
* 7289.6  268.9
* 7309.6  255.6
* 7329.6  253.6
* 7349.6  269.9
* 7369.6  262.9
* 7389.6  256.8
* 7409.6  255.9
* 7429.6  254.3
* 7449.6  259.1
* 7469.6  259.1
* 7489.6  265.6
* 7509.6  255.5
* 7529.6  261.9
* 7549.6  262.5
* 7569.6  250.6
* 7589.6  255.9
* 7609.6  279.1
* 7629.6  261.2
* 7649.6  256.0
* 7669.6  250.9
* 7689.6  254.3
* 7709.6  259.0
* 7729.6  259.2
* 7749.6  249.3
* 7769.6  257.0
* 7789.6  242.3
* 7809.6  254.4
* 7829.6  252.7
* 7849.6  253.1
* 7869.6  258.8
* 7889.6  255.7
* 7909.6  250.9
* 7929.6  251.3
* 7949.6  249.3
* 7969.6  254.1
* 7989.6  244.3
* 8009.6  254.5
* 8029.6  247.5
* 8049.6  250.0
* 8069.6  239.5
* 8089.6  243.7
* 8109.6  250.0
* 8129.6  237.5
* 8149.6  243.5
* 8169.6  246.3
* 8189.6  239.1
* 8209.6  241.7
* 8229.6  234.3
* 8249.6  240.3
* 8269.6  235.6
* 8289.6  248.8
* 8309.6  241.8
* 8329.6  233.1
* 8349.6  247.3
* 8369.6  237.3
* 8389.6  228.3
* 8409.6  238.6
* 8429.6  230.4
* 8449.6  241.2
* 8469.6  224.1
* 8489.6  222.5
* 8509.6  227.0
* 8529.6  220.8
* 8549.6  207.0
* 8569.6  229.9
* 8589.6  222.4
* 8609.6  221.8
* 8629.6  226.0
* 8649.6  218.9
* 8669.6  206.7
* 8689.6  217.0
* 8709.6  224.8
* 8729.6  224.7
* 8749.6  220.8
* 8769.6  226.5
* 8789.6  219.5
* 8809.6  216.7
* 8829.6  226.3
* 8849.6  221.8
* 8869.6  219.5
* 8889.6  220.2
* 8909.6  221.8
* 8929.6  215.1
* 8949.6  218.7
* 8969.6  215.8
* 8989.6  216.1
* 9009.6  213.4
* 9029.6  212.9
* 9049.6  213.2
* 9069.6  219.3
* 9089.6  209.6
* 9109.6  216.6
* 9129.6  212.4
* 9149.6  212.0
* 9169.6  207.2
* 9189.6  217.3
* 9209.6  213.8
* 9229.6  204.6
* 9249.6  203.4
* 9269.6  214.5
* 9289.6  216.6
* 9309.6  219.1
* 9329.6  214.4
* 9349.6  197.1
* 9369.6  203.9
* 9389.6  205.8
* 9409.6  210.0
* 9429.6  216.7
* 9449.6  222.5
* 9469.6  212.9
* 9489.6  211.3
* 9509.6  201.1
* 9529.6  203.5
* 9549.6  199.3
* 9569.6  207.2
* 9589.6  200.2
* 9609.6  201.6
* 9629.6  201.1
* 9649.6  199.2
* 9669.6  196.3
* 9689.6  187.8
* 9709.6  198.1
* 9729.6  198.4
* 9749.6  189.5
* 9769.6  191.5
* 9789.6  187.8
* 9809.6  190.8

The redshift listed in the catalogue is 0.000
